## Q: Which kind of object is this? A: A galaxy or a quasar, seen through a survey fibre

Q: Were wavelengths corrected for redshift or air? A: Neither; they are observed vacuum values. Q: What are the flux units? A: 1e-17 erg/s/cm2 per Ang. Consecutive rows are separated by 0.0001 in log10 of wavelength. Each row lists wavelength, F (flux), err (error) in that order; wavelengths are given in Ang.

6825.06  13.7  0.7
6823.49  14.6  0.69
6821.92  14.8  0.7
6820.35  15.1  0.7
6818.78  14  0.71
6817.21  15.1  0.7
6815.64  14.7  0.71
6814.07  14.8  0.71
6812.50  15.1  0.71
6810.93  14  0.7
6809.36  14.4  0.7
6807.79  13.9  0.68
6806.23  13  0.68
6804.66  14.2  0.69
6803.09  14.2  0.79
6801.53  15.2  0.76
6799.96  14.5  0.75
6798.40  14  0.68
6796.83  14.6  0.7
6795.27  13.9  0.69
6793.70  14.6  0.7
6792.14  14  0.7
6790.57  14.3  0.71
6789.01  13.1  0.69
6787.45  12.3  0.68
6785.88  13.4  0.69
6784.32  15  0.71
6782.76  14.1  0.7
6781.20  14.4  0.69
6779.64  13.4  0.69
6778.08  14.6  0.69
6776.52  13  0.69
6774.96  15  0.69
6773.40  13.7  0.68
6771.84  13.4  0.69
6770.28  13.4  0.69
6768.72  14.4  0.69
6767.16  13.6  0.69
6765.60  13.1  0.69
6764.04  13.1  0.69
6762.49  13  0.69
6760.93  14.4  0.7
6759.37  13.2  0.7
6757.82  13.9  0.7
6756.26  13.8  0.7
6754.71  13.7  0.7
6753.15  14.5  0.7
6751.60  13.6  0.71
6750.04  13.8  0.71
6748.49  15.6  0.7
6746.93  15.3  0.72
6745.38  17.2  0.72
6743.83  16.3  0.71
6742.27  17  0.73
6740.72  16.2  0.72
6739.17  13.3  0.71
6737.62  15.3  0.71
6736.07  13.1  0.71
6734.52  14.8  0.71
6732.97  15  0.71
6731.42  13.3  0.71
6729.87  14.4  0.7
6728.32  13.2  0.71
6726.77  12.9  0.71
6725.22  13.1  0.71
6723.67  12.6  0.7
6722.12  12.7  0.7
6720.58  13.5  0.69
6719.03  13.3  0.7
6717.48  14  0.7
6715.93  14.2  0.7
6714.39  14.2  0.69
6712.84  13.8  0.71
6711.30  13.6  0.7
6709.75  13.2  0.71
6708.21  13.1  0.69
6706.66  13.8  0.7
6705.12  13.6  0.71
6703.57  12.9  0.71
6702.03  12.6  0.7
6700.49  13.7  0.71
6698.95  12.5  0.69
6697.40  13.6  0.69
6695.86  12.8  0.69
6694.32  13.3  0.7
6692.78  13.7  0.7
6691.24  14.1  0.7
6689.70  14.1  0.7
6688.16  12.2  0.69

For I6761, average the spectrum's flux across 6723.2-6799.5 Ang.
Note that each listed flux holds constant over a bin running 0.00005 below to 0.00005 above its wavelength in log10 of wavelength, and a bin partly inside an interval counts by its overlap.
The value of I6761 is 14.1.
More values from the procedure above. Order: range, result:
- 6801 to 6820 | 14.4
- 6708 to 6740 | 13.7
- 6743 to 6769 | 14.3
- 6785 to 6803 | 14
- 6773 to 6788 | 13.9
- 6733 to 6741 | 14.5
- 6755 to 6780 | 13.7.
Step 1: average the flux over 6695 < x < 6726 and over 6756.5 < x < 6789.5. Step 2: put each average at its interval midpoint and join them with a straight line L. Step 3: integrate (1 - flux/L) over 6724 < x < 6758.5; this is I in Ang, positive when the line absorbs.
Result -2.5 Ang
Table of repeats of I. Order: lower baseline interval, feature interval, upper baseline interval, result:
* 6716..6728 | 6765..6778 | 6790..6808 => 0.09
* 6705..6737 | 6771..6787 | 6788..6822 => 0.15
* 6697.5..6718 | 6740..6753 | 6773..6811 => -1.74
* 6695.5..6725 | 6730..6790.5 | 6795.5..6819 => -1.40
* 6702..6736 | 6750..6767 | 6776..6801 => 0.19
